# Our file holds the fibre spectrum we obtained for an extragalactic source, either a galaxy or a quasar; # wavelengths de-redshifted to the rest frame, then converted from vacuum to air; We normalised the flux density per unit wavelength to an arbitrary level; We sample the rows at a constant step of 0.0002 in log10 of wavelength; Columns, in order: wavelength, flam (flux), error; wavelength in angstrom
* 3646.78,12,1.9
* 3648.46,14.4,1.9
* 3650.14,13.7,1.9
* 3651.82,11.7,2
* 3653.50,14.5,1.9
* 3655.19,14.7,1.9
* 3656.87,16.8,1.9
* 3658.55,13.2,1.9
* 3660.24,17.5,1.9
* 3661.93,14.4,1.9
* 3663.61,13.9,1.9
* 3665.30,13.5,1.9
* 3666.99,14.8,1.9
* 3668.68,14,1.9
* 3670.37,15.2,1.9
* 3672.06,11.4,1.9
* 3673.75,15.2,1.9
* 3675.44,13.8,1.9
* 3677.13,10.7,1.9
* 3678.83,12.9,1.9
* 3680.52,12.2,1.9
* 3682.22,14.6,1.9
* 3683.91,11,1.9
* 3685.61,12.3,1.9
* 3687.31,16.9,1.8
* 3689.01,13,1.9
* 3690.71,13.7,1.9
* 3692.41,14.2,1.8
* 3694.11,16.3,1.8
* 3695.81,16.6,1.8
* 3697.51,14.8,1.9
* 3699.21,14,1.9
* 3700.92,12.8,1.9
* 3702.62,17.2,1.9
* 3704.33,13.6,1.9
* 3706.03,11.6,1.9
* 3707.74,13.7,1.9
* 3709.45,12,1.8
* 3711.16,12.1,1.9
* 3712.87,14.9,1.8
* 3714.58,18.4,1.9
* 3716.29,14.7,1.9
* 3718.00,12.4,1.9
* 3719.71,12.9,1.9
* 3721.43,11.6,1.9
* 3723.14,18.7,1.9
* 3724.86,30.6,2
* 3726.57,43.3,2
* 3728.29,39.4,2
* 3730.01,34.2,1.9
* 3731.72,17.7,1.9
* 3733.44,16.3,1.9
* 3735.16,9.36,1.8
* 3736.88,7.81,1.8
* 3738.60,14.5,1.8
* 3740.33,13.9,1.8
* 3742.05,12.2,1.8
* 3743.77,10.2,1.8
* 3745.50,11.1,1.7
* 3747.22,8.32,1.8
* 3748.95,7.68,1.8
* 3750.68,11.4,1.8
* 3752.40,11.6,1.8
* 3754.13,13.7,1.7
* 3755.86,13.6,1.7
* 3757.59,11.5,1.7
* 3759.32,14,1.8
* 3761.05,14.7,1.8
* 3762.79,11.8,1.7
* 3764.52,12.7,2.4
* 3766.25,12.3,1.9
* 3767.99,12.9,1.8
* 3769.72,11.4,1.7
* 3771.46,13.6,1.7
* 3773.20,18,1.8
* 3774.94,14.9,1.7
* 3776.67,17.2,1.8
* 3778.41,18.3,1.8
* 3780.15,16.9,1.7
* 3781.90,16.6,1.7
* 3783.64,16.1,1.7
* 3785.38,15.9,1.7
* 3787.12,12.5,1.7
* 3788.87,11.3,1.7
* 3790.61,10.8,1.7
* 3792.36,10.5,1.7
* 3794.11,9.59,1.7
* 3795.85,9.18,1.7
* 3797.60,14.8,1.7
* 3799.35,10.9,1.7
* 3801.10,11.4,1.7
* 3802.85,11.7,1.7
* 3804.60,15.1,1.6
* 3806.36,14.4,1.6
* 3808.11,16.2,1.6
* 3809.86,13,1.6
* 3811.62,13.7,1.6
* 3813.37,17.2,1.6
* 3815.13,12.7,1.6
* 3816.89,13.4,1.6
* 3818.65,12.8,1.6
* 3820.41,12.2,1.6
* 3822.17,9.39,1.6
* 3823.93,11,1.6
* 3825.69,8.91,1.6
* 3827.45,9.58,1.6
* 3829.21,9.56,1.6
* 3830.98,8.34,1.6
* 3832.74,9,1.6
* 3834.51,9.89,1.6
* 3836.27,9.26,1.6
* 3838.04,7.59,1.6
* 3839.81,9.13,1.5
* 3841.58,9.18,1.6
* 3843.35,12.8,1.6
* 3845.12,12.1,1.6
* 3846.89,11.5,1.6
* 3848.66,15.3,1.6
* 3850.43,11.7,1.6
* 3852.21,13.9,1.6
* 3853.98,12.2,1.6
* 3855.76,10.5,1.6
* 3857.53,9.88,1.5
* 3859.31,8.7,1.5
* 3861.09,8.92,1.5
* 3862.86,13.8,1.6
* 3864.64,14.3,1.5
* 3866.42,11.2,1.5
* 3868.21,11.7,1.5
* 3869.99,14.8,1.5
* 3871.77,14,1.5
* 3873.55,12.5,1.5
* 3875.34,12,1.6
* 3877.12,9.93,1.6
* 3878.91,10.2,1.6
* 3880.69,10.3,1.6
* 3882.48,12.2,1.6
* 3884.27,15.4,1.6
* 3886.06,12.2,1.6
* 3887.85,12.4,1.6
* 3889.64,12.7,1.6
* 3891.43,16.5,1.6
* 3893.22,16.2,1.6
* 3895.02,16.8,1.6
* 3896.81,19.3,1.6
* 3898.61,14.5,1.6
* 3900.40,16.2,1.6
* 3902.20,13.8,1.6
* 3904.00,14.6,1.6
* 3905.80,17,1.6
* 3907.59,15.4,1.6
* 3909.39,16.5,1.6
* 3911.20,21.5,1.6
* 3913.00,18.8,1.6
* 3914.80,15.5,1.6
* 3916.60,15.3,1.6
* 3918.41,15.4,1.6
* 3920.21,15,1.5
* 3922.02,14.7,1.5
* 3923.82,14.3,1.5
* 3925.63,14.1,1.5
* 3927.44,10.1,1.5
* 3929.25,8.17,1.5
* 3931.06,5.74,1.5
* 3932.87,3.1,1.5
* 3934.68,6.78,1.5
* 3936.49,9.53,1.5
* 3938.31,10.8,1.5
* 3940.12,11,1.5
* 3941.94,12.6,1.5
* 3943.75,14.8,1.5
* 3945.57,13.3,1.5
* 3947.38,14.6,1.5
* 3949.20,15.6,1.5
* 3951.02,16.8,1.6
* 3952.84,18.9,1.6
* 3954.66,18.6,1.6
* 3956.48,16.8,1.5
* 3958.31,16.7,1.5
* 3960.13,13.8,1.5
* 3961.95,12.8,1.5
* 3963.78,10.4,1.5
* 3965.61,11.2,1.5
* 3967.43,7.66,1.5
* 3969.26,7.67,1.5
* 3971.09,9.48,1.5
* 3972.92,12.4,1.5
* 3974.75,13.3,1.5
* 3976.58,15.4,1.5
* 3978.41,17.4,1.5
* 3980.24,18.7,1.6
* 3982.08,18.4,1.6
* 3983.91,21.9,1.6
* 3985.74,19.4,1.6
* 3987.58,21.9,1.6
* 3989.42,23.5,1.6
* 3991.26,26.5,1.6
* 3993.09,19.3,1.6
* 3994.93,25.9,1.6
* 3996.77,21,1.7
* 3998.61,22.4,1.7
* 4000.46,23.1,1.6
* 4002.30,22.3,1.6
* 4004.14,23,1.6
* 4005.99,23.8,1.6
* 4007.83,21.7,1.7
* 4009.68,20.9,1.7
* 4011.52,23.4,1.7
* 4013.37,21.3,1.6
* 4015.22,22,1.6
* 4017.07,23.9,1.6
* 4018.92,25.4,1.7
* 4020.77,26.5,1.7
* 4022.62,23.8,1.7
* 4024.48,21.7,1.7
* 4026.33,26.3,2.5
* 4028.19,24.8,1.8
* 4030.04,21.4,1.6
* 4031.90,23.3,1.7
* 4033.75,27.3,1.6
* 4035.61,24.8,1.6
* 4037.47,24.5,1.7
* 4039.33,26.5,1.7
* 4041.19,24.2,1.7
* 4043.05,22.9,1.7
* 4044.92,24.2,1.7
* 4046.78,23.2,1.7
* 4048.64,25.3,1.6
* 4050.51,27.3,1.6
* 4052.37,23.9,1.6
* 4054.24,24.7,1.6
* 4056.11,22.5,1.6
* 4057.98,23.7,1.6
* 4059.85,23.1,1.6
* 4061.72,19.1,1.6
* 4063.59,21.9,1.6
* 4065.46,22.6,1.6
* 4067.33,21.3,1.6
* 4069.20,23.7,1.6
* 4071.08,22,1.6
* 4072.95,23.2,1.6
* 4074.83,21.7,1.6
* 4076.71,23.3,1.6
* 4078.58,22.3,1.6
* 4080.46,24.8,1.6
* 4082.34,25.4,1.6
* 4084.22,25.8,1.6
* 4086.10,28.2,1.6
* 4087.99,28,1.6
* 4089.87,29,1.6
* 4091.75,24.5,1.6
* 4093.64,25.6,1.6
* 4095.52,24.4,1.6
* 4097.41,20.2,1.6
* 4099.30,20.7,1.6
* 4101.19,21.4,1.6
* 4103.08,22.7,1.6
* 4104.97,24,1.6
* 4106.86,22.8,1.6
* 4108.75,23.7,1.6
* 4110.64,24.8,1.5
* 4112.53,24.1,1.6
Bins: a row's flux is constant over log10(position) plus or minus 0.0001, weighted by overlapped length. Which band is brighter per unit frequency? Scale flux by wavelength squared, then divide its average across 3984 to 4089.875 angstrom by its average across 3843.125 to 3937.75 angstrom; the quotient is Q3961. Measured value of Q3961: 1.95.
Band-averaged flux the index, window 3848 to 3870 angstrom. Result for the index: 11.9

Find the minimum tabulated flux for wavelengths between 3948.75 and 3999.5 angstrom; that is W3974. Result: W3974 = 7.66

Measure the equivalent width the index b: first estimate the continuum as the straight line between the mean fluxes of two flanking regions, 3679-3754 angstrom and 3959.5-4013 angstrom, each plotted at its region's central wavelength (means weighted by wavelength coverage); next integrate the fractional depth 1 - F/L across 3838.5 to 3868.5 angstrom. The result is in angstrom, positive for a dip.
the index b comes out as 9.5 angstrom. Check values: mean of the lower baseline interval 15.4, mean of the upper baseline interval 18.3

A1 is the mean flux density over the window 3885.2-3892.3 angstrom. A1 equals 13.5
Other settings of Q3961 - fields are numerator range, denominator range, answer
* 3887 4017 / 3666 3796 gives 1.24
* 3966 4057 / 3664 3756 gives 1.68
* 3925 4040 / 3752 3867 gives 1.59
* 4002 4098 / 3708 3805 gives 1.88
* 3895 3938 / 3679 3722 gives 1.10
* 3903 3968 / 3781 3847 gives 1.22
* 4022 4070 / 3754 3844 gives 2.15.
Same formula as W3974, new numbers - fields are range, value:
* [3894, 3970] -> 3.1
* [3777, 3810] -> 9.18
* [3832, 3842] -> 7.59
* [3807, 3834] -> 8.34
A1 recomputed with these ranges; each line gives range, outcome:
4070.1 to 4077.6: 22.5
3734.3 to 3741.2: 11.4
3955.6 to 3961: 15.8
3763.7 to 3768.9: 12.6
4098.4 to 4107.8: 22.3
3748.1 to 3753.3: 10.3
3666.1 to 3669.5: 14.4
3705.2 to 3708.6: 12.6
